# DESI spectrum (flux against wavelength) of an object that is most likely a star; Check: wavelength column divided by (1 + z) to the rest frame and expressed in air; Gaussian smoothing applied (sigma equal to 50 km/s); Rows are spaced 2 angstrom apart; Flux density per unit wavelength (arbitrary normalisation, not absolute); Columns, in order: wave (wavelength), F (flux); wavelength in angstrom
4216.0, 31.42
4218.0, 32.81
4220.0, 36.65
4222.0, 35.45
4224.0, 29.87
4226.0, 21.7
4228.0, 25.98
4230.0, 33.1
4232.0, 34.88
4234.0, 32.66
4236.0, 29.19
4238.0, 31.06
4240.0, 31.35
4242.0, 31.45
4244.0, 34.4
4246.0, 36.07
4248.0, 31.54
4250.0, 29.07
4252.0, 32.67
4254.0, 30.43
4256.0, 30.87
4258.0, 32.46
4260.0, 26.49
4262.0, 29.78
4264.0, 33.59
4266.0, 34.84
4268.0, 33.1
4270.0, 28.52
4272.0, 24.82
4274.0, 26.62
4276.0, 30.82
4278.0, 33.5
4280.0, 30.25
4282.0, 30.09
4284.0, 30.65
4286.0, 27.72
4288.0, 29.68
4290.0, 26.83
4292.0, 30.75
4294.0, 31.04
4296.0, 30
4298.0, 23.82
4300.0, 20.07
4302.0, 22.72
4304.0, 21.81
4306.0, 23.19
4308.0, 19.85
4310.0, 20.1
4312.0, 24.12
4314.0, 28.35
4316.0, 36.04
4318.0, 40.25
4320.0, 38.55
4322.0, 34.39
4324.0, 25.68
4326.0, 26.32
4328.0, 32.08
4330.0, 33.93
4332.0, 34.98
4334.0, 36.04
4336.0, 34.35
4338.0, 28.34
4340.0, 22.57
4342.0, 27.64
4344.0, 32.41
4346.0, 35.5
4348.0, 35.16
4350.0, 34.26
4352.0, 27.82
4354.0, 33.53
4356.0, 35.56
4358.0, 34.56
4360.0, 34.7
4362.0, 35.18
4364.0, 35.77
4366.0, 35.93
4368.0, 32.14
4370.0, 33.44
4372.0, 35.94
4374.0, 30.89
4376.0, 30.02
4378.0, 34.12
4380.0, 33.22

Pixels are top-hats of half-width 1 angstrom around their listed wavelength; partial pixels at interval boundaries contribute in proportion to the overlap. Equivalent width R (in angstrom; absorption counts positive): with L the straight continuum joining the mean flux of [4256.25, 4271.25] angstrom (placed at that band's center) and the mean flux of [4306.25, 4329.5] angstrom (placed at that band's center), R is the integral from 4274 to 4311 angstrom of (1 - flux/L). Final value 4.2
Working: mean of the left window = 31.1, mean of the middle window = 26.8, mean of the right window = 29.5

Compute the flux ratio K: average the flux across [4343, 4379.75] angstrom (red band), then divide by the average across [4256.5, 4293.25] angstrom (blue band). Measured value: 1.12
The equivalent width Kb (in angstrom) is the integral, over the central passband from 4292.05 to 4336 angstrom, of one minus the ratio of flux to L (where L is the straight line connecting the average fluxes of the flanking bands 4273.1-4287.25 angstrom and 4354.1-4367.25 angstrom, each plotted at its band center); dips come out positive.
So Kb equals 4.5 angstrom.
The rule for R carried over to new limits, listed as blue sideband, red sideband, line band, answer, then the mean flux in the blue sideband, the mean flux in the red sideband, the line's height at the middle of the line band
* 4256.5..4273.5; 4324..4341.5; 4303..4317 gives 2.6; 30.3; 30.7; 30.6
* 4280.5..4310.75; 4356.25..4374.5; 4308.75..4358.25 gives -1.7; 26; 34.4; 30.6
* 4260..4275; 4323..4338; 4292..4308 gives 3.2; 29.9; 31.7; 30.8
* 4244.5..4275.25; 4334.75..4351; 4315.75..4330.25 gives -0.9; 30.8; 31.4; 31.2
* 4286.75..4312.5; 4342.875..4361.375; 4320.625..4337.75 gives -1.3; 25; 33.7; 29.9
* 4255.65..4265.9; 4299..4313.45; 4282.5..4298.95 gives -2.5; 31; 21.9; 25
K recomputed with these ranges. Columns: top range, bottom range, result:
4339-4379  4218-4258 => 1.04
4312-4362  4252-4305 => 1.12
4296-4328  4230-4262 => 0.86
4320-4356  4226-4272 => 1.02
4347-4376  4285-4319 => 1.26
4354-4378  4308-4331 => 1.12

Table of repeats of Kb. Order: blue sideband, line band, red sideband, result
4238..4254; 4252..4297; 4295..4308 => -4.4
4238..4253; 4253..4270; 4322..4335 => 0.5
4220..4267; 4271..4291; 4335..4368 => 1.7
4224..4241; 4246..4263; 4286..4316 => -1.3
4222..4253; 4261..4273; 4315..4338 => 0.4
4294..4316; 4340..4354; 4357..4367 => 0.4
